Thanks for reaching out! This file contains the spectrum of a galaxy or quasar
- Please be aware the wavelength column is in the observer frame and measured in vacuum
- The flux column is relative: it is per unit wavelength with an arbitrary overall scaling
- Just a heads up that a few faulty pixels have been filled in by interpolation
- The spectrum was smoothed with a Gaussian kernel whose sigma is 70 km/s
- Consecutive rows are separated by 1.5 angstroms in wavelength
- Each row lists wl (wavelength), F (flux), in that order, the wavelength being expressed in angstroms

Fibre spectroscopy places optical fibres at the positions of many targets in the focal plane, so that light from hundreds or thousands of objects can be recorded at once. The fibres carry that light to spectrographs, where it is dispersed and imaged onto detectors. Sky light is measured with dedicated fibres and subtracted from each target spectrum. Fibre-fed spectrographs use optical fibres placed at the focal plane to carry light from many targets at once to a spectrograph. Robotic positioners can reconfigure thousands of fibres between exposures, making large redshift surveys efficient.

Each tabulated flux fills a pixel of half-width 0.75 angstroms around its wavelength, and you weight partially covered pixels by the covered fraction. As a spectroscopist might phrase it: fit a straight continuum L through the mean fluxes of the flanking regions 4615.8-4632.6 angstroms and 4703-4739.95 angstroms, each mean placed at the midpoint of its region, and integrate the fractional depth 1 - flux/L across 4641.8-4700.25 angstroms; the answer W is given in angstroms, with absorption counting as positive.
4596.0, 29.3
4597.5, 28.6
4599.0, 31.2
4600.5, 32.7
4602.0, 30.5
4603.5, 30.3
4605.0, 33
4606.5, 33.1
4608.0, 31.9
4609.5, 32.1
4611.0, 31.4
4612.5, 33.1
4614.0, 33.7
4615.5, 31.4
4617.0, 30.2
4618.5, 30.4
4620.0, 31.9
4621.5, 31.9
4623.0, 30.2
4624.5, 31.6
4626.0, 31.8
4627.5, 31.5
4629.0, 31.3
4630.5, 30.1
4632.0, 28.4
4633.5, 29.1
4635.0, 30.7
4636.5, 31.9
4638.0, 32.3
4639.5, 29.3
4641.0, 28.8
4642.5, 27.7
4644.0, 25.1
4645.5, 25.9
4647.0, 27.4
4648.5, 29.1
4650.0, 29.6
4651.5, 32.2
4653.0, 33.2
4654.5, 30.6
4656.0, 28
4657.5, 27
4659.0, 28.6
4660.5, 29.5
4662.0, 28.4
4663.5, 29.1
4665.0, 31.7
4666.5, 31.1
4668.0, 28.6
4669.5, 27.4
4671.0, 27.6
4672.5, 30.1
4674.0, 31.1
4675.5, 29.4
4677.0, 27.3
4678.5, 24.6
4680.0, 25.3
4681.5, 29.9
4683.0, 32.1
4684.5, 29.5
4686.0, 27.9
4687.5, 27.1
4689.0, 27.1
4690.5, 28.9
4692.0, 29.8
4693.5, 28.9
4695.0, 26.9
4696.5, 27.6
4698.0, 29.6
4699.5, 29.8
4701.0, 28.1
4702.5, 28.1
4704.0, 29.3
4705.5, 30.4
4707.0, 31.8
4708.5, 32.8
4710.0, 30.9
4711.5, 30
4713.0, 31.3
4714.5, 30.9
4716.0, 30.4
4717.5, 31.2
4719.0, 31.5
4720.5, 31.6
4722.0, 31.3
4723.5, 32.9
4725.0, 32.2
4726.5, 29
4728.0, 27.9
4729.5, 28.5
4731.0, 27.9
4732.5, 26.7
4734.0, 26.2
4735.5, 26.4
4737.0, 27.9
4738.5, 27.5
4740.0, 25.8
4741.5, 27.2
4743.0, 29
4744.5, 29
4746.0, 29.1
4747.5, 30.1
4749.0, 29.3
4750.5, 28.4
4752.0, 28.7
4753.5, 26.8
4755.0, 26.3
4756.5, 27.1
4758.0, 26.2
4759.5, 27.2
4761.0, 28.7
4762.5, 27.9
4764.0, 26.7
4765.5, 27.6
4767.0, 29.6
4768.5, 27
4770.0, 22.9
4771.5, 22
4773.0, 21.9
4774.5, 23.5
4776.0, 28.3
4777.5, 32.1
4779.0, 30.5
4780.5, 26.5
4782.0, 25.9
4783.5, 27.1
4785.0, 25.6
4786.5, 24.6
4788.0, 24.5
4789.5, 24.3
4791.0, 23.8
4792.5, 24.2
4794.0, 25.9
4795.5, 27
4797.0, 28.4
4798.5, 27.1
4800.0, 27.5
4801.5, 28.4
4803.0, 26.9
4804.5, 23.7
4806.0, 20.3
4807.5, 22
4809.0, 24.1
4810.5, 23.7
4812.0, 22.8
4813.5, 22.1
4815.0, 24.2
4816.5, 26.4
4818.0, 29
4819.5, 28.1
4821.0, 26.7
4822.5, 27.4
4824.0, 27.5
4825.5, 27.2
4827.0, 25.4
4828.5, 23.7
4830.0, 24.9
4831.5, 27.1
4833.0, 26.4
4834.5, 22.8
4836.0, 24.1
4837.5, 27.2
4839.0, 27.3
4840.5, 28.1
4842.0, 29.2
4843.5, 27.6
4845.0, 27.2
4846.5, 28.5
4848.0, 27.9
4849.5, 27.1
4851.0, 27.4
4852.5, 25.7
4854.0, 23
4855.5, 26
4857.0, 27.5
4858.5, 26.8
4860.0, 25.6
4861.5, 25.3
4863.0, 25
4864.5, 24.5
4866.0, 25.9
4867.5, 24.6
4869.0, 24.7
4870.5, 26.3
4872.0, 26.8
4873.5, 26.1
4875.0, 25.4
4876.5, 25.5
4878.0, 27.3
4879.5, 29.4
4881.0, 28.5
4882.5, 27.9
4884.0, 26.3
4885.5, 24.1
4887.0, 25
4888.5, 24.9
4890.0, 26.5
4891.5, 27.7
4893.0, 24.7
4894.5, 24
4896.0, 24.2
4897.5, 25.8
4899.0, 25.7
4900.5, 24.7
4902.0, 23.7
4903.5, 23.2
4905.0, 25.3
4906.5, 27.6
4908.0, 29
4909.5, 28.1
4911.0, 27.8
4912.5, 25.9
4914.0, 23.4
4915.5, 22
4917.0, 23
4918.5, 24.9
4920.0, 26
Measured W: 3.1 angstroms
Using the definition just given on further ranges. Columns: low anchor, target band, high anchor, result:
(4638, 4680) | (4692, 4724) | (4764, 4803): -2.8 angstroms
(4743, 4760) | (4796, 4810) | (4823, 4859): 0.9 angstroms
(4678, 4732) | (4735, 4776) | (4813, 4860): 1.9 angstroms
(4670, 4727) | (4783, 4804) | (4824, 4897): 1.1 angstroms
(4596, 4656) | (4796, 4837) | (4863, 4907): 2.3 angstroms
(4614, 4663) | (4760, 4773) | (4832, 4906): 0.7 angstroms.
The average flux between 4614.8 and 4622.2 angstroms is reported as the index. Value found 31.2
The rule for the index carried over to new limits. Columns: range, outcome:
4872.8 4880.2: 26.7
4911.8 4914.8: 24.6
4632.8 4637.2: 30.6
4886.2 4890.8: 25.5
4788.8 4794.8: 24.6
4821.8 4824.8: 27.4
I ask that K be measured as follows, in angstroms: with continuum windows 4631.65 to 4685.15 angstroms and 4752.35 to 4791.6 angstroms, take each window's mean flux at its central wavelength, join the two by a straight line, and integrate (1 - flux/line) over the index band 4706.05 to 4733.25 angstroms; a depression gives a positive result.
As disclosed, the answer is -2.8 angstroms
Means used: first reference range 29.1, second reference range 26.4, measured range 30.5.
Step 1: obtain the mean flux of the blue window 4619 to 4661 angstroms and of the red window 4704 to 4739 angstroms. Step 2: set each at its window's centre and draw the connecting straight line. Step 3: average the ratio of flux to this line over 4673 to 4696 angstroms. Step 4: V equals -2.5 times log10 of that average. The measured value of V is 0.05 mag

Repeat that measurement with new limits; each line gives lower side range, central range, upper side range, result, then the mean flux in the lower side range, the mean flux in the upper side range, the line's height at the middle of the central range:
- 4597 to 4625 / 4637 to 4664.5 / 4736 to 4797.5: 0.048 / 31.6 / 26.9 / 30.4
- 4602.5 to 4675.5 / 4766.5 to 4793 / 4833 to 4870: 0.073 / 30.2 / 26.2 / 27.6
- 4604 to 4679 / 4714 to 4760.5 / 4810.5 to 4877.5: -0.020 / 30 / 26.1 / 28.2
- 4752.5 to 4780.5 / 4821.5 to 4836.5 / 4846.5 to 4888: 0.030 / 26.8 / 26.2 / 26.4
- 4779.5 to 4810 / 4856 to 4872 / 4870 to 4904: 0.002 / 25.4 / 25.8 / 25.7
